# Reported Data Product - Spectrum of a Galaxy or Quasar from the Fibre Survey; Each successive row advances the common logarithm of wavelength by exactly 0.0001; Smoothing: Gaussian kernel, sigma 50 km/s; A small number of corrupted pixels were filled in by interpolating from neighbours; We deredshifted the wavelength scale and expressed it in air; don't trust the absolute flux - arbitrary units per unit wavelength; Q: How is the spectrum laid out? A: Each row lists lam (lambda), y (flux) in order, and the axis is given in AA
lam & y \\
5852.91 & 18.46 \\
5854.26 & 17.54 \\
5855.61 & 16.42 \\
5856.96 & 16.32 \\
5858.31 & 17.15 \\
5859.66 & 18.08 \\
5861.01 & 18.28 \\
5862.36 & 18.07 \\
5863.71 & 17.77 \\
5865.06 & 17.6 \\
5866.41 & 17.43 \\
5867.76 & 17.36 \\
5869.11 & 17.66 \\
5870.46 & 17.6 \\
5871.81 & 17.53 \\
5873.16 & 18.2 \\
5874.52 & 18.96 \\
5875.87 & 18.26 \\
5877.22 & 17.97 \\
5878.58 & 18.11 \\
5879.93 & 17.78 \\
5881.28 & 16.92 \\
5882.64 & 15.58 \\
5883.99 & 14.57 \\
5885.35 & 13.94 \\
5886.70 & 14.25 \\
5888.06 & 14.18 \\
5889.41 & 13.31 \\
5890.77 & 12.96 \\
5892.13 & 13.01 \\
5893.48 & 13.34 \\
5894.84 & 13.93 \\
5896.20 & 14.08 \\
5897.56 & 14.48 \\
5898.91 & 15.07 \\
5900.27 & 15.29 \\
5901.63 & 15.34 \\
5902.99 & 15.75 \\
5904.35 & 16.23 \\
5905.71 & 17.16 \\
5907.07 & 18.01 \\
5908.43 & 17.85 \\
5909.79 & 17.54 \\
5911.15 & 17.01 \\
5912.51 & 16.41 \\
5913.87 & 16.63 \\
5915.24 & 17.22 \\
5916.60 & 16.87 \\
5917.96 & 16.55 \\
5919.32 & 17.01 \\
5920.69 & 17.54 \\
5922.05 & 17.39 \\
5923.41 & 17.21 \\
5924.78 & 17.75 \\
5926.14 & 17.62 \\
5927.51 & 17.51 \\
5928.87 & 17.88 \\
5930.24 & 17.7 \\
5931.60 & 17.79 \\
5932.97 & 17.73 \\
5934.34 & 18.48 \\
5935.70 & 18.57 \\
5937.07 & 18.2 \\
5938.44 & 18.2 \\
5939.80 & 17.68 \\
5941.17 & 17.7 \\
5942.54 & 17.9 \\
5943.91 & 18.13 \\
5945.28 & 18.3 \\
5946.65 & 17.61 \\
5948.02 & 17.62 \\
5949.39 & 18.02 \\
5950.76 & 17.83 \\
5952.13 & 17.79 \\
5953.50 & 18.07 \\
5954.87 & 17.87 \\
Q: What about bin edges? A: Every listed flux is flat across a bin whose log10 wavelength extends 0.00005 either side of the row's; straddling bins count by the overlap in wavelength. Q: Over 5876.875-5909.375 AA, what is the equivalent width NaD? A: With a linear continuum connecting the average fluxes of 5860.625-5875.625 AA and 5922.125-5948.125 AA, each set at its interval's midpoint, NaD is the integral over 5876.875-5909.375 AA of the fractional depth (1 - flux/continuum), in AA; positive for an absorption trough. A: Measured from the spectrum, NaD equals 4.5 AA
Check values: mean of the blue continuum 17.9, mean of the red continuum 17.9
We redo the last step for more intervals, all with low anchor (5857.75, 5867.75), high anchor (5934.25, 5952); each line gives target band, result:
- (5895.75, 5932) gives 2.27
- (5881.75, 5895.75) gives 3.04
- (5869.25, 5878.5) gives -0.15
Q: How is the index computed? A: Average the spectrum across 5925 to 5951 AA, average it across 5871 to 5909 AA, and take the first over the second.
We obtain 1.13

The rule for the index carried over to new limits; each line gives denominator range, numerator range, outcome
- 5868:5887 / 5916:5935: 1.03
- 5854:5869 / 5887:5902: 0.81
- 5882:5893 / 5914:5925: 1.23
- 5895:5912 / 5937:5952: 1.11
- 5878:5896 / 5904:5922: 1.16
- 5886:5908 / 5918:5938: 1.20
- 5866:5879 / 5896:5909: 0.89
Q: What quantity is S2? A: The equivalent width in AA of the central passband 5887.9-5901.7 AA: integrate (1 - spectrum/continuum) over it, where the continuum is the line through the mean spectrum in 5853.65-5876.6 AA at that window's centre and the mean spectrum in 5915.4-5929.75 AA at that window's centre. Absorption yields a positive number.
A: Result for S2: 2.7 AA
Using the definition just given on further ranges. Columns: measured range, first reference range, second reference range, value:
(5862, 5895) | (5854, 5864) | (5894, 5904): -0.1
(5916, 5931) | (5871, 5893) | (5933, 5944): 0.1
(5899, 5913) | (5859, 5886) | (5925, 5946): 0.9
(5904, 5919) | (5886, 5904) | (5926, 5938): -1.1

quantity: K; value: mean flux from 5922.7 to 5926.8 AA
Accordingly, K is 17.5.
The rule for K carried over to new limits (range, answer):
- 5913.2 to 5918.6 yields 16.8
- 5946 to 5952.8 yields 17.8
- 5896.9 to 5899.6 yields 14.8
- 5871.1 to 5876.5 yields 18.2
